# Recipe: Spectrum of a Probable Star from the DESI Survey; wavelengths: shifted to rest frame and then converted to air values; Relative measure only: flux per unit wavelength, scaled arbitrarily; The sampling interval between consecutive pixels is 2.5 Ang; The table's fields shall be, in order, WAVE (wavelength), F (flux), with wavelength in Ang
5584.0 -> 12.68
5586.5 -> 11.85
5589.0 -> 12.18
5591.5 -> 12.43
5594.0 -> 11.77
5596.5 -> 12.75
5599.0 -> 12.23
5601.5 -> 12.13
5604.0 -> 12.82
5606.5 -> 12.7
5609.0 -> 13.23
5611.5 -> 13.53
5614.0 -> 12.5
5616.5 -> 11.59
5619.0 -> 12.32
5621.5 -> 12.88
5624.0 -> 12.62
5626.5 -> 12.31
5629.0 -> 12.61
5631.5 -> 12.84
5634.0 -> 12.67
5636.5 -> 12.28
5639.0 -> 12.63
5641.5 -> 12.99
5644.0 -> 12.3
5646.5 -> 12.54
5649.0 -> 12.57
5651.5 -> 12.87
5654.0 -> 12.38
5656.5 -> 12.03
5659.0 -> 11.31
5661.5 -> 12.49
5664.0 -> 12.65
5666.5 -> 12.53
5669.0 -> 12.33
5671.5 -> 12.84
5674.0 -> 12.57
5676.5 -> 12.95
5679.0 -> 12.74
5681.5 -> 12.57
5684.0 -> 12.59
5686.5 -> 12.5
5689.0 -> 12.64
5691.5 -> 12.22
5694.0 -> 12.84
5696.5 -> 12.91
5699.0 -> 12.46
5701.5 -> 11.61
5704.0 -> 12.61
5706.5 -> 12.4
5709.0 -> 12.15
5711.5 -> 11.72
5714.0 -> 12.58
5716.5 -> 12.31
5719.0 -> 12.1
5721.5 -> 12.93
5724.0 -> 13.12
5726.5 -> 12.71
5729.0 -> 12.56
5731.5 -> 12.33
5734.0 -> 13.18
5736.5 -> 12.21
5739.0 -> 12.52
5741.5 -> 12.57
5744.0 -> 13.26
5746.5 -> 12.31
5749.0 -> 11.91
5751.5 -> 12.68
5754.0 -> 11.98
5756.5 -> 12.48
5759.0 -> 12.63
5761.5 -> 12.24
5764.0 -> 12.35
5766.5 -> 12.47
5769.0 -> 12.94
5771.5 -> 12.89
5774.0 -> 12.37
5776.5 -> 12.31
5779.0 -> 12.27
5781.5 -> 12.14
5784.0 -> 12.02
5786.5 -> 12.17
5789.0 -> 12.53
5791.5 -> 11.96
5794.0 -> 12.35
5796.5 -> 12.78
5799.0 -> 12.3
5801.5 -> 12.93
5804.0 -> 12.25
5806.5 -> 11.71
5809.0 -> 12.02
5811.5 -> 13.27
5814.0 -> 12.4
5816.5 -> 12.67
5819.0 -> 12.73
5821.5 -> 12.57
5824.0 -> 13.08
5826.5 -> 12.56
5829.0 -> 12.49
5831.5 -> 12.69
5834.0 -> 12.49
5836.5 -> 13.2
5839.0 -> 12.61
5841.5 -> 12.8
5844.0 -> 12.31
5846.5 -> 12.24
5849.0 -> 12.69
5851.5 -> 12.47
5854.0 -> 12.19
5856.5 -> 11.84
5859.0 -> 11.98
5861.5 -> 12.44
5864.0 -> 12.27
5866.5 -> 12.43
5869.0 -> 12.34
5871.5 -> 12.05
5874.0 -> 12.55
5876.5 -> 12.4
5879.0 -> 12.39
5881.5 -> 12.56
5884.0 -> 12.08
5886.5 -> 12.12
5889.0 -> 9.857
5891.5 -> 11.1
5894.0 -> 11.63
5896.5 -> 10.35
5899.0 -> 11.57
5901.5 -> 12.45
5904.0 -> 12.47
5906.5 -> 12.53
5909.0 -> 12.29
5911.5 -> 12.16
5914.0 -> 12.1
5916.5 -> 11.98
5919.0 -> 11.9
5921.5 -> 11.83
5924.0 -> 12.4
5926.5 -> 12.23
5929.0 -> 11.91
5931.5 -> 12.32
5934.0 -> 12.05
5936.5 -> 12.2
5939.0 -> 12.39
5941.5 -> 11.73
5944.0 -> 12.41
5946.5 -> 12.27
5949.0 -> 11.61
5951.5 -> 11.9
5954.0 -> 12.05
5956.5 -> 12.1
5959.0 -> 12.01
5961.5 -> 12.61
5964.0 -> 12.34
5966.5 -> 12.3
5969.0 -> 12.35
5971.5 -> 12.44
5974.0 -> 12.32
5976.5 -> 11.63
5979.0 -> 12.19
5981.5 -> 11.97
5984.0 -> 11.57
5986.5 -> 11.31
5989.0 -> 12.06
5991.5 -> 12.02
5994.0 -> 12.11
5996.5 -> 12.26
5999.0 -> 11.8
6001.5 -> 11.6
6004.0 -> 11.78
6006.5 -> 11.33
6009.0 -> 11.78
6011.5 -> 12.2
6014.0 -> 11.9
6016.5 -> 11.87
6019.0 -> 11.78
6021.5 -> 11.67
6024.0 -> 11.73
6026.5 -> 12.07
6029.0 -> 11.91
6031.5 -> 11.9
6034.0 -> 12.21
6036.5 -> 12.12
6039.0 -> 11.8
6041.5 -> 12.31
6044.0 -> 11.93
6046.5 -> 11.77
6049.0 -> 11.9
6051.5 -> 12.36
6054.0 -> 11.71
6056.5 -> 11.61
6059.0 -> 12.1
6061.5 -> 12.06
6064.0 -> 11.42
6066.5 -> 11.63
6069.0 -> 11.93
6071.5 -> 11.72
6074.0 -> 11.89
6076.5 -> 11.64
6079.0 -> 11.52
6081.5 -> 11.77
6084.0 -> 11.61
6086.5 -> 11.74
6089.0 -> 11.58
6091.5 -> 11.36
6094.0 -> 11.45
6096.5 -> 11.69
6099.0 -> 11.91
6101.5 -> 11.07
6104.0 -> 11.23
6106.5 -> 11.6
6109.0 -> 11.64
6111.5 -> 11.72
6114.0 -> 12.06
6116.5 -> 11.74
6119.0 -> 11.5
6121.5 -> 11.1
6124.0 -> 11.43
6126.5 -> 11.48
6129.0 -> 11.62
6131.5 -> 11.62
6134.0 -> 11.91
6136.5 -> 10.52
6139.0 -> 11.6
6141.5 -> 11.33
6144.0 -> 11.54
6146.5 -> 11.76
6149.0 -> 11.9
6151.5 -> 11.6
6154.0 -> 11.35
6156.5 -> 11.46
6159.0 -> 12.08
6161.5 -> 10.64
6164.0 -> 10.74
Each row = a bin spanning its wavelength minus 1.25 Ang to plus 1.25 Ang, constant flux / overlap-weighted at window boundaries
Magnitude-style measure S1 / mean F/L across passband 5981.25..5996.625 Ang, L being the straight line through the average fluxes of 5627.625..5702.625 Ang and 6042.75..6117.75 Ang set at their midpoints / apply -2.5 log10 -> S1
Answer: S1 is 0.00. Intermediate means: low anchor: 12.5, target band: 11.9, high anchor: 11.7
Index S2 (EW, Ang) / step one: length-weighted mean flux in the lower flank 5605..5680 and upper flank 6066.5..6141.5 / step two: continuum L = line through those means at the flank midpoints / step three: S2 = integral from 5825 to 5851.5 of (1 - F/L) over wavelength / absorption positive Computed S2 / -1.0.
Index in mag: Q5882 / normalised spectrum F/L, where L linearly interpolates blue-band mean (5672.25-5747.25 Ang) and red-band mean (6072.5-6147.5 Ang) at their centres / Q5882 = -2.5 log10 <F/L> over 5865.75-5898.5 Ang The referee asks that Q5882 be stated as 0.03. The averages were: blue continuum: 12.5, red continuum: 11.6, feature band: 11.8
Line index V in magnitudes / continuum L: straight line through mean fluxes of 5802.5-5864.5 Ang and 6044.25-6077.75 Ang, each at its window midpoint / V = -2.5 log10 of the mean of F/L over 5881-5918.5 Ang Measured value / 0.04 mag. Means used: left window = 12.5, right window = 11.8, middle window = 11.8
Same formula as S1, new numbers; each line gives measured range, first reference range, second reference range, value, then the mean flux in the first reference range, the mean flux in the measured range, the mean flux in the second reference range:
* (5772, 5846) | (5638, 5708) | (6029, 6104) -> -0.02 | 12.5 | 12.5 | 11.8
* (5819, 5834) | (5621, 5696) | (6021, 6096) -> -0.04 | 12.5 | 12.7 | 11.8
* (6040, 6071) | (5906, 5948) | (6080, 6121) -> -0.01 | 12.1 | 11.9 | 11.6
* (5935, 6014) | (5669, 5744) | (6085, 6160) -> -0.01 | 12.5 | 12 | 11.6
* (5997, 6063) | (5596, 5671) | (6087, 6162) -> -0.02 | 12.5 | 11.9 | 11.5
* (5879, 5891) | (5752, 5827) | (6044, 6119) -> 0.05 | 12.4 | 11.7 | 11.7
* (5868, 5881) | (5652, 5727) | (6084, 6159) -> -0.03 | 12.5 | 12.4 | 11.5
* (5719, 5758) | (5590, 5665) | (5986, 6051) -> -0.02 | 12.5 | 12.6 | 11.9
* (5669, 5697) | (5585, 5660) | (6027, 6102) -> -0.02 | 12.5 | 12.6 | 11.8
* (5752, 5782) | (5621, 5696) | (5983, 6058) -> -0.01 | 12.5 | 12.4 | 11.9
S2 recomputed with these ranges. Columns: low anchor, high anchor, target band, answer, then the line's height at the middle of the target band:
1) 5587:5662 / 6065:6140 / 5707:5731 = -0.3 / 12.3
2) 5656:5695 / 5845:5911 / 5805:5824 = -0.5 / 12.2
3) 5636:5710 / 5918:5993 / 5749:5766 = 0.0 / 12.4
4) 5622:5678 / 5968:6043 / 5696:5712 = 0.2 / 12.4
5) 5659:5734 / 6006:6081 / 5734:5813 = -0.4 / 12.4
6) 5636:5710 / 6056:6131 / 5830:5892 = -0.8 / 12.1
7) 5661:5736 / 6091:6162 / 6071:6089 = -0.1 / 11.6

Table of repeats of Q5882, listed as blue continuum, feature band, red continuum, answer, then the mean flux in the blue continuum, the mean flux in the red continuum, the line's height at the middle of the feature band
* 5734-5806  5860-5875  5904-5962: -0.01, 12.4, 12.1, 12.3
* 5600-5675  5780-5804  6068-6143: -0.01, 12.5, 11.6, 12.2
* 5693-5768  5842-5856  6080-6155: -0.02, 12.5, 11.5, 12.2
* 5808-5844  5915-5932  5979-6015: 0.01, 12.7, 11.8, 12.2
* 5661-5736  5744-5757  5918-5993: 0.01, 12.5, 12.1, 12.4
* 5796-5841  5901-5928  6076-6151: 0.00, 12.6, 11.6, 12.3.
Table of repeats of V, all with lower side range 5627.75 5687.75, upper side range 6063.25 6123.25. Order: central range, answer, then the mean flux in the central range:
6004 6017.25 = 0.00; 11.8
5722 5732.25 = -0.03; 12.7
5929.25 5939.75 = -0.02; 12.2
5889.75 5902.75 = 0.06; 11.4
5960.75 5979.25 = -0.04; 12.3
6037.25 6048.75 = -0.02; 12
